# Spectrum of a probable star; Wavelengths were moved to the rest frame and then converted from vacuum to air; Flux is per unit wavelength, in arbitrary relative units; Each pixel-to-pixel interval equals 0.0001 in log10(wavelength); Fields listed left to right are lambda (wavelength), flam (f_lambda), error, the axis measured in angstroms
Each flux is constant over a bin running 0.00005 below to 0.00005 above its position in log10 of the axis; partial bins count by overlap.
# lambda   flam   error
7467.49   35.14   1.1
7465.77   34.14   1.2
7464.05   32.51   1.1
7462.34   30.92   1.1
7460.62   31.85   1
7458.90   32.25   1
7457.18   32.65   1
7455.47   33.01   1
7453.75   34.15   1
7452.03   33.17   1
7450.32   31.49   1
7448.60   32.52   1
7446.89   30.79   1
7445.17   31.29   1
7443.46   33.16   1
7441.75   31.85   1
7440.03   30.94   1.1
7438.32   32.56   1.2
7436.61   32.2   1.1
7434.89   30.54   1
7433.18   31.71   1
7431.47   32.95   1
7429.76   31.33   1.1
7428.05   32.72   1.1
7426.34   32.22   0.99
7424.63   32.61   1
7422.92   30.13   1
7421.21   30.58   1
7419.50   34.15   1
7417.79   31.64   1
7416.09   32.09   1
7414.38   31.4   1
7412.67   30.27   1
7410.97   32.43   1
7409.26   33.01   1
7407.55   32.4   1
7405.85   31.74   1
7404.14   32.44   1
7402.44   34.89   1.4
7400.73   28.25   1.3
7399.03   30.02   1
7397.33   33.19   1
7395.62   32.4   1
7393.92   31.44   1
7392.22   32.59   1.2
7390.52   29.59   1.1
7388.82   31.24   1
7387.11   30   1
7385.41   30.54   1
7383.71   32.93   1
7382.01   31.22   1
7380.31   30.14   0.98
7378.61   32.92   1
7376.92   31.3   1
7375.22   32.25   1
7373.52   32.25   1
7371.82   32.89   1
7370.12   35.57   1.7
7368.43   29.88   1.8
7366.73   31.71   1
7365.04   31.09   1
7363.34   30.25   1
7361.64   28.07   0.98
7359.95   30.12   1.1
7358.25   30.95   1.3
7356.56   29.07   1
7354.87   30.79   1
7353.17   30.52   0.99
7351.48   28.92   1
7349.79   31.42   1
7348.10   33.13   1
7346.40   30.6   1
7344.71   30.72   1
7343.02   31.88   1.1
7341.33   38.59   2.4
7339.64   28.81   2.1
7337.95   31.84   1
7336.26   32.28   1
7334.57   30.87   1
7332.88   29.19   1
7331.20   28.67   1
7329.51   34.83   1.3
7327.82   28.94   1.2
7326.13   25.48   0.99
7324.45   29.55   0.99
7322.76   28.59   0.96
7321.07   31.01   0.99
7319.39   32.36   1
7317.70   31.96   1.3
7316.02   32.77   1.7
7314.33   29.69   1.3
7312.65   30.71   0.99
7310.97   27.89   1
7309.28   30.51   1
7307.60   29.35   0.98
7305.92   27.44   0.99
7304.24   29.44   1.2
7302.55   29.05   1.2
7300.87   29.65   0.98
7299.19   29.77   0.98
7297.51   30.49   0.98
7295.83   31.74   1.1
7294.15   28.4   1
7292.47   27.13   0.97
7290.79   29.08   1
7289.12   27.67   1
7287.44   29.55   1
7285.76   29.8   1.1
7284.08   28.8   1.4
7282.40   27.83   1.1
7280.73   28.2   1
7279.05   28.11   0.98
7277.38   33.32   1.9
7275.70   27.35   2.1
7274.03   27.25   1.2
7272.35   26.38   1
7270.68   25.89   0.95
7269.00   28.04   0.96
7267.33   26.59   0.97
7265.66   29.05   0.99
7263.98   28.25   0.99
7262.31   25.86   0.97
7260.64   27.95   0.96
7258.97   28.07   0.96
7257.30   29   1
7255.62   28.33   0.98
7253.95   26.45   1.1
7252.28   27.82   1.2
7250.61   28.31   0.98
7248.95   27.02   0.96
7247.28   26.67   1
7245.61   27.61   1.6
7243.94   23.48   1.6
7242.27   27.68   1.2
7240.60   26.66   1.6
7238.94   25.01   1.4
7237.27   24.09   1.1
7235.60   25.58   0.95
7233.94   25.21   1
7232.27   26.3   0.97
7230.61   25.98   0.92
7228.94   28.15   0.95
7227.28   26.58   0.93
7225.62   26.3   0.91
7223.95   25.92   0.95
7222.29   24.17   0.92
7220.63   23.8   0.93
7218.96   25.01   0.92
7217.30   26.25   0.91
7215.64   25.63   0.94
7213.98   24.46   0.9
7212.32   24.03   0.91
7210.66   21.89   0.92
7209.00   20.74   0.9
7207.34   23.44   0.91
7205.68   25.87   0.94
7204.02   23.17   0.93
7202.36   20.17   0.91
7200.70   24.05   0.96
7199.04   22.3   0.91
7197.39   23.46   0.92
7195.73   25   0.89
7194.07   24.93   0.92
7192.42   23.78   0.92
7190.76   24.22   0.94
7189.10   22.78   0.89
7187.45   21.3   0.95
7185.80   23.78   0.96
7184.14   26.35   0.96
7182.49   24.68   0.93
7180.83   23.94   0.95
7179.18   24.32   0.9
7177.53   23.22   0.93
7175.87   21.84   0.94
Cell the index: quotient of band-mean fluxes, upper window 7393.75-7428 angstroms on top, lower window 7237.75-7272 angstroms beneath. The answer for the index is 1.17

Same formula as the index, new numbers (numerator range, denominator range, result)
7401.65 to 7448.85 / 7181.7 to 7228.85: 1.33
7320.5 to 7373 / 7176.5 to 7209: 1.31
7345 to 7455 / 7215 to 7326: 1.13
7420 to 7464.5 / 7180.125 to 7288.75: 1.24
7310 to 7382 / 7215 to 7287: 1.15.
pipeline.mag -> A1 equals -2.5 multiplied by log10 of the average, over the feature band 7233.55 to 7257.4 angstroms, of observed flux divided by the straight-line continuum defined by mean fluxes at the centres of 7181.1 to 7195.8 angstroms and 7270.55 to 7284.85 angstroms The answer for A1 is 0.01 mag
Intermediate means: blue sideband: 24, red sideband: 28.2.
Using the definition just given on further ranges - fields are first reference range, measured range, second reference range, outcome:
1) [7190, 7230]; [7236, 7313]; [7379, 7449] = -0.06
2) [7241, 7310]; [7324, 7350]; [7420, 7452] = -0.05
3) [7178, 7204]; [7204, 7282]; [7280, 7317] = 0.00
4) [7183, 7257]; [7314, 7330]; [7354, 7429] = -0.06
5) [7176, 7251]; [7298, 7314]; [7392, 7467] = -0.06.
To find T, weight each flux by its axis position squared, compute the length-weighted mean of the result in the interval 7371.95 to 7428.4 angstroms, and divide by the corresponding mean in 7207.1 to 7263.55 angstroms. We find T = 1.3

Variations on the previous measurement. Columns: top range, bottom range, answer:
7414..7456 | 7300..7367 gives 1.08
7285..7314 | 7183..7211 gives 1.29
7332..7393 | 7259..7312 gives 1.12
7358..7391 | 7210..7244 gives 1.28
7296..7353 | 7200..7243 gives 1.26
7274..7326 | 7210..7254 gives 1.16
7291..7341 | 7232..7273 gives 1.14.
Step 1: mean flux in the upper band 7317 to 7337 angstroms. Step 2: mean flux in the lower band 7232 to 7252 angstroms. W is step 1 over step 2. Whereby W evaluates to 1.16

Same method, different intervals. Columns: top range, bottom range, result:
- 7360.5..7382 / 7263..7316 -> 1.09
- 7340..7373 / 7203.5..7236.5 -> 1.26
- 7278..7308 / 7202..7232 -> 1.18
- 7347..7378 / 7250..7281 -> 1.12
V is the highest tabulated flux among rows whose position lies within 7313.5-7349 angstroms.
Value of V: 38.59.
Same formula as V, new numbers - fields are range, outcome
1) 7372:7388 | 32.93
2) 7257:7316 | 33.32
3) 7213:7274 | 29.05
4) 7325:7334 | 34.83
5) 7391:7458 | 34.89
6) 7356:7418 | 35.57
